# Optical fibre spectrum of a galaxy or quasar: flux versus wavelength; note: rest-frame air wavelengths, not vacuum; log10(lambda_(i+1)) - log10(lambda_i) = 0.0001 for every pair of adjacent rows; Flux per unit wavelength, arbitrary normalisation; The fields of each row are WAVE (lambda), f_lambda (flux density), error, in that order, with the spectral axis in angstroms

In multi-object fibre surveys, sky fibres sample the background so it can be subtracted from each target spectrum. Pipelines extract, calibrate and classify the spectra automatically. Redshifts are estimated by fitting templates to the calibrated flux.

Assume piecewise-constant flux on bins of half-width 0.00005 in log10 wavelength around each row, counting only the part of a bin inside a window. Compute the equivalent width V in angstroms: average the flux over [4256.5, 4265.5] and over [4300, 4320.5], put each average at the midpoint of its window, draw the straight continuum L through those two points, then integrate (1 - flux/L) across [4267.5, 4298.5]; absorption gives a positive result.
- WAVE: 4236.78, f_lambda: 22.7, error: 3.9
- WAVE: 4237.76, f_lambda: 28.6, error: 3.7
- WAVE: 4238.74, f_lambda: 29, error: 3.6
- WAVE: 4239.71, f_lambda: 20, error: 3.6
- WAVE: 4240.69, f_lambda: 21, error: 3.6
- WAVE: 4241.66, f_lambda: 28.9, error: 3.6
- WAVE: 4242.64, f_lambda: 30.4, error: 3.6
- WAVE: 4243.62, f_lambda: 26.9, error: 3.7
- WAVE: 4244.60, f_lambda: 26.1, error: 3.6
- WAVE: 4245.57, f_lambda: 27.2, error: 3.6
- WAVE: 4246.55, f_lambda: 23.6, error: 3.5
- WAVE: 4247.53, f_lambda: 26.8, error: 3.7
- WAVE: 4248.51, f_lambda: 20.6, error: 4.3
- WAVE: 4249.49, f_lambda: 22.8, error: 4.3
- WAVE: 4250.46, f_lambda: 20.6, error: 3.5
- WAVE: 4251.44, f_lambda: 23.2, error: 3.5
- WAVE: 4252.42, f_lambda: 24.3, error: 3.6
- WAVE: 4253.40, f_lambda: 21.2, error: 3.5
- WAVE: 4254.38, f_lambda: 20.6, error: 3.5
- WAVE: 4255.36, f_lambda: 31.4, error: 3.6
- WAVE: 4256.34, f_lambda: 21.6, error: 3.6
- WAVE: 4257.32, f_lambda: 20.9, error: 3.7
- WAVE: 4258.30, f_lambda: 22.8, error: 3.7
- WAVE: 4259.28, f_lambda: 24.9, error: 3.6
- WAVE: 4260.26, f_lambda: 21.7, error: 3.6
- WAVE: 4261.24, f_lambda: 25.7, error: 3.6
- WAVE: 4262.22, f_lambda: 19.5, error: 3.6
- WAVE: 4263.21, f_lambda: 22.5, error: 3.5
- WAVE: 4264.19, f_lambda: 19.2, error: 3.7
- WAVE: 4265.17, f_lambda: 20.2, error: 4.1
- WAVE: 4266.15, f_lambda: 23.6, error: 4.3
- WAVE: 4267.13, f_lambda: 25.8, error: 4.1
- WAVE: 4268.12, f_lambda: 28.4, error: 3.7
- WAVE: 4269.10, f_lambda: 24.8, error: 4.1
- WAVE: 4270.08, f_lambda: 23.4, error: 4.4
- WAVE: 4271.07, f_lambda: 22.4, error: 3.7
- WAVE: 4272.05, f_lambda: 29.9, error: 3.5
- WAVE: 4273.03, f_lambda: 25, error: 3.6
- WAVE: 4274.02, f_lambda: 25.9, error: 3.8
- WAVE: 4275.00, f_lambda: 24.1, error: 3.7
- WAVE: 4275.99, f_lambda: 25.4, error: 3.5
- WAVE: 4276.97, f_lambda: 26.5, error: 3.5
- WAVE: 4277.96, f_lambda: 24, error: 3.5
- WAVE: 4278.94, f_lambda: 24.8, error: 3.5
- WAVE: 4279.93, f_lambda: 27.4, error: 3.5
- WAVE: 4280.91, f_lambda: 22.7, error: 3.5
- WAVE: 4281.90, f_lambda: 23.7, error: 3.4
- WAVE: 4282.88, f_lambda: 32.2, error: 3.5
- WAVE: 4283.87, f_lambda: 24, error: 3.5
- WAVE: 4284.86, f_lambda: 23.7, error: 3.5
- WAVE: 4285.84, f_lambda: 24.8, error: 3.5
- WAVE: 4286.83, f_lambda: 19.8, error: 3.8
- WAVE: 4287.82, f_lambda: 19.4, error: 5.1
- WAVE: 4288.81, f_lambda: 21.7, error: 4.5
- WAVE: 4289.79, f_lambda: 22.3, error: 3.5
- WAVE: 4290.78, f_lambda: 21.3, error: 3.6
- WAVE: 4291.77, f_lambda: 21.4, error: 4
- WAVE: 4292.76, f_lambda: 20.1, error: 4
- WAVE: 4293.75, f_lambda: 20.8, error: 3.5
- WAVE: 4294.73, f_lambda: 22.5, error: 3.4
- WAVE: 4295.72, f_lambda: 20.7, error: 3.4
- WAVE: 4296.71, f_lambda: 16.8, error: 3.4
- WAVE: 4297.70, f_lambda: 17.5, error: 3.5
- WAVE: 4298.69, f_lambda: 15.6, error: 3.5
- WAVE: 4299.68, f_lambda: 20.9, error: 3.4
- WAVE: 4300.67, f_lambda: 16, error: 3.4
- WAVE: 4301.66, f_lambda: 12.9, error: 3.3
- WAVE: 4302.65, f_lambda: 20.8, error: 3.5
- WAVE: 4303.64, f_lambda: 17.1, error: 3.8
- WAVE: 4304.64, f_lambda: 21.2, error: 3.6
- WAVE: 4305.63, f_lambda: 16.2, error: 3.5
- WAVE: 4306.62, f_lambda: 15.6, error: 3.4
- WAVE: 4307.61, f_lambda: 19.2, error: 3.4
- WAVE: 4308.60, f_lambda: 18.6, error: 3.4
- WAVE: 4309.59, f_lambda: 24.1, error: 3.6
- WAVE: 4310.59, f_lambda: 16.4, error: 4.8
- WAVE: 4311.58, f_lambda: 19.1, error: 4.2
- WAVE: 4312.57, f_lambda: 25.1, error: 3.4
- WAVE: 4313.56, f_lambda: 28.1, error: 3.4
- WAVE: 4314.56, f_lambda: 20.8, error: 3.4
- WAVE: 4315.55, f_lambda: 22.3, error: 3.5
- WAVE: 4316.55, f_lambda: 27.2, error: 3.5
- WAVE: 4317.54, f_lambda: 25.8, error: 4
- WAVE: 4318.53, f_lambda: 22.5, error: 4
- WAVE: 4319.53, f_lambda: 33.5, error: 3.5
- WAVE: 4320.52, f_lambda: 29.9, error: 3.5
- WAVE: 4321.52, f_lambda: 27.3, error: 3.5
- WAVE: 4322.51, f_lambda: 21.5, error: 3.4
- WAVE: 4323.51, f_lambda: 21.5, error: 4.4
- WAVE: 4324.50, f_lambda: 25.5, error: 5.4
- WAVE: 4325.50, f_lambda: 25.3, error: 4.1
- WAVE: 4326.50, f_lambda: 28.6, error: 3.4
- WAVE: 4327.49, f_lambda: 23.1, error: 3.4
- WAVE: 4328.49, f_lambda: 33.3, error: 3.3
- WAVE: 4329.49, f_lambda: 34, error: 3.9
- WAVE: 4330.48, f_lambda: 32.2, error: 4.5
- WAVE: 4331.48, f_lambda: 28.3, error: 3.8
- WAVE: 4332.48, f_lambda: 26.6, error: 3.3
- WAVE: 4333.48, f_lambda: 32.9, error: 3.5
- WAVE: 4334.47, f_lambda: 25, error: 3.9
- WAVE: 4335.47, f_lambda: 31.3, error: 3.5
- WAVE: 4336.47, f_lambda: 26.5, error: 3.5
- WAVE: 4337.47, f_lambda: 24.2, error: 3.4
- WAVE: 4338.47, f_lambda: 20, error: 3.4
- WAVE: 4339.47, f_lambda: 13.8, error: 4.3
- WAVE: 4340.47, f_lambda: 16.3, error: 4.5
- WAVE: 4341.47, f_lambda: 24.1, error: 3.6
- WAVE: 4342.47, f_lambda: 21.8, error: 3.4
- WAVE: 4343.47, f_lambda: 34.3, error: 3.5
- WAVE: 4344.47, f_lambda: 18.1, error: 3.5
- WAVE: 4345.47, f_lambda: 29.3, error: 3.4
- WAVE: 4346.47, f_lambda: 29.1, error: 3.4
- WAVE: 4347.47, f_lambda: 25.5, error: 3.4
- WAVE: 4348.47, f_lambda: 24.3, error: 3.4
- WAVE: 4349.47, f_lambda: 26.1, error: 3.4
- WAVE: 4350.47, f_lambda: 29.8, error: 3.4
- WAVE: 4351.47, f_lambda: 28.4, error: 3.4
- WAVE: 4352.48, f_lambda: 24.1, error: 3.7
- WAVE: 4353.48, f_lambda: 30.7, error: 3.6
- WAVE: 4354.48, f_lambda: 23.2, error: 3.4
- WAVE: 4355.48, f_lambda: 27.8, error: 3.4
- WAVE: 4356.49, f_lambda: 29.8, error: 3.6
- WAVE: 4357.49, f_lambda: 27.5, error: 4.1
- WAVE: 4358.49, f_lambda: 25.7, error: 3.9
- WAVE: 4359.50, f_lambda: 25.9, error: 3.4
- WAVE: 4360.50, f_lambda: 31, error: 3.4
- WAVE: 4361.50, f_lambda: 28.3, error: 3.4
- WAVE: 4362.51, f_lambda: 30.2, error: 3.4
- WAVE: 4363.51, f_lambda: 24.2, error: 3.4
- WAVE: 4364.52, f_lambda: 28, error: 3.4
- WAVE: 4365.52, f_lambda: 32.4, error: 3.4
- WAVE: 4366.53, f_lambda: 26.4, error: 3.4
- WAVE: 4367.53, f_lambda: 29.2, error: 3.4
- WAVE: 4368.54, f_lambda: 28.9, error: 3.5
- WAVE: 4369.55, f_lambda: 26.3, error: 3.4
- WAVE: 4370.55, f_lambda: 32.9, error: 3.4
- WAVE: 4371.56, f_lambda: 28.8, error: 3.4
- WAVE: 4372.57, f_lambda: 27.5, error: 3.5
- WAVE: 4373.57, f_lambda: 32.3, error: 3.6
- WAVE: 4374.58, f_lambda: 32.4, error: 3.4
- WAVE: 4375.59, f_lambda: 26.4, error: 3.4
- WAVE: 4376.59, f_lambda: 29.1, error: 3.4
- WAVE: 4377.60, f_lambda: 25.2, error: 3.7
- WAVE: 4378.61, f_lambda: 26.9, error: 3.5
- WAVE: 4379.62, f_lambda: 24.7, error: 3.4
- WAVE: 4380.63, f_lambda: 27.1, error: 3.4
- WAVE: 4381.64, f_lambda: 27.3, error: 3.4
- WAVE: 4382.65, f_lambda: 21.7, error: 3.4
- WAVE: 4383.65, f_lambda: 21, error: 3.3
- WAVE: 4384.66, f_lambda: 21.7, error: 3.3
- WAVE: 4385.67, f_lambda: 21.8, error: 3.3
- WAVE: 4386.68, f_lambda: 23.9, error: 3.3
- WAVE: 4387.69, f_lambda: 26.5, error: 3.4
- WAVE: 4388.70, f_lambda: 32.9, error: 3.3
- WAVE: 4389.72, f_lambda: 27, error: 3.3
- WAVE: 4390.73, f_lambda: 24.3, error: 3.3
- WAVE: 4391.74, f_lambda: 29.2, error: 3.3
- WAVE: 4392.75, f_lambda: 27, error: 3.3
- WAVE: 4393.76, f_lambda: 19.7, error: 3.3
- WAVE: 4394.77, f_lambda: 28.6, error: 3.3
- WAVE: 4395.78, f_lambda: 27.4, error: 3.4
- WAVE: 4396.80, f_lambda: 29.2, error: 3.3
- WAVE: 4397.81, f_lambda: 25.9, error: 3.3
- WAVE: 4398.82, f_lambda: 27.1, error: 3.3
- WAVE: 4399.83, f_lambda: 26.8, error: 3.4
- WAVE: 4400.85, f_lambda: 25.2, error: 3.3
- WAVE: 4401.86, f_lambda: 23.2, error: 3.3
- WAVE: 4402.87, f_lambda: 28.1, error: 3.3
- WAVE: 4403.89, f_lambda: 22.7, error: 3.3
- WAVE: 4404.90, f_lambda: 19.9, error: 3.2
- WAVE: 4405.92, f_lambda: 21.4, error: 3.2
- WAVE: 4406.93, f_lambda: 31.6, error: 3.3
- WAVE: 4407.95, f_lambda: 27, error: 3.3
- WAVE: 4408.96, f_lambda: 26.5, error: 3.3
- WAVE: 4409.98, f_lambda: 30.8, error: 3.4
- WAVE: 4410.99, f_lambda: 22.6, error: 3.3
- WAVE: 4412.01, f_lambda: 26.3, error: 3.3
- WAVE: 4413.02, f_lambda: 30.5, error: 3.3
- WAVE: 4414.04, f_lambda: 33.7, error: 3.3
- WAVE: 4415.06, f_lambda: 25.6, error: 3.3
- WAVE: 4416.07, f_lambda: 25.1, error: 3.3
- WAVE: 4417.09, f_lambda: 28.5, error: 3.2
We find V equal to -2.4 angstroms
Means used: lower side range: 22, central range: 23.4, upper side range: 21.3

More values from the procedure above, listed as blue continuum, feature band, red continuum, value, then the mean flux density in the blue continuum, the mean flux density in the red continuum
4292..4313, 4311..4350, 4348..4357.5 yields -3.9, 18.9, 27.2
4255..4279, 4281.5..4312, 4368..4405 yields 5.6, 24.1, 26.5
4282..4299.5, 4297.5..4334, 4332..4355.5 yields 0.1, 21.5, 25.5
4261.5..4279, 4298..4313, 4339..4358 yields 3.8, 24.2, 25.5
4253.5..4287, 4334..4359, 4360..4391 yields 0.9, 24.2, 27.3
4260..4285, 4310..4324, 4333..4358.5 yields 0.5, 24.5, 25.8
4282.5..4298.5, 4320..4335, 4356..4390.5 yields -2.2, 21.6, 27.4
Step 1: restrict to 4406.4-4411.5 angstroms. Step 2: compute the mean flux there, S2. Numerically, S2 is 27.7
